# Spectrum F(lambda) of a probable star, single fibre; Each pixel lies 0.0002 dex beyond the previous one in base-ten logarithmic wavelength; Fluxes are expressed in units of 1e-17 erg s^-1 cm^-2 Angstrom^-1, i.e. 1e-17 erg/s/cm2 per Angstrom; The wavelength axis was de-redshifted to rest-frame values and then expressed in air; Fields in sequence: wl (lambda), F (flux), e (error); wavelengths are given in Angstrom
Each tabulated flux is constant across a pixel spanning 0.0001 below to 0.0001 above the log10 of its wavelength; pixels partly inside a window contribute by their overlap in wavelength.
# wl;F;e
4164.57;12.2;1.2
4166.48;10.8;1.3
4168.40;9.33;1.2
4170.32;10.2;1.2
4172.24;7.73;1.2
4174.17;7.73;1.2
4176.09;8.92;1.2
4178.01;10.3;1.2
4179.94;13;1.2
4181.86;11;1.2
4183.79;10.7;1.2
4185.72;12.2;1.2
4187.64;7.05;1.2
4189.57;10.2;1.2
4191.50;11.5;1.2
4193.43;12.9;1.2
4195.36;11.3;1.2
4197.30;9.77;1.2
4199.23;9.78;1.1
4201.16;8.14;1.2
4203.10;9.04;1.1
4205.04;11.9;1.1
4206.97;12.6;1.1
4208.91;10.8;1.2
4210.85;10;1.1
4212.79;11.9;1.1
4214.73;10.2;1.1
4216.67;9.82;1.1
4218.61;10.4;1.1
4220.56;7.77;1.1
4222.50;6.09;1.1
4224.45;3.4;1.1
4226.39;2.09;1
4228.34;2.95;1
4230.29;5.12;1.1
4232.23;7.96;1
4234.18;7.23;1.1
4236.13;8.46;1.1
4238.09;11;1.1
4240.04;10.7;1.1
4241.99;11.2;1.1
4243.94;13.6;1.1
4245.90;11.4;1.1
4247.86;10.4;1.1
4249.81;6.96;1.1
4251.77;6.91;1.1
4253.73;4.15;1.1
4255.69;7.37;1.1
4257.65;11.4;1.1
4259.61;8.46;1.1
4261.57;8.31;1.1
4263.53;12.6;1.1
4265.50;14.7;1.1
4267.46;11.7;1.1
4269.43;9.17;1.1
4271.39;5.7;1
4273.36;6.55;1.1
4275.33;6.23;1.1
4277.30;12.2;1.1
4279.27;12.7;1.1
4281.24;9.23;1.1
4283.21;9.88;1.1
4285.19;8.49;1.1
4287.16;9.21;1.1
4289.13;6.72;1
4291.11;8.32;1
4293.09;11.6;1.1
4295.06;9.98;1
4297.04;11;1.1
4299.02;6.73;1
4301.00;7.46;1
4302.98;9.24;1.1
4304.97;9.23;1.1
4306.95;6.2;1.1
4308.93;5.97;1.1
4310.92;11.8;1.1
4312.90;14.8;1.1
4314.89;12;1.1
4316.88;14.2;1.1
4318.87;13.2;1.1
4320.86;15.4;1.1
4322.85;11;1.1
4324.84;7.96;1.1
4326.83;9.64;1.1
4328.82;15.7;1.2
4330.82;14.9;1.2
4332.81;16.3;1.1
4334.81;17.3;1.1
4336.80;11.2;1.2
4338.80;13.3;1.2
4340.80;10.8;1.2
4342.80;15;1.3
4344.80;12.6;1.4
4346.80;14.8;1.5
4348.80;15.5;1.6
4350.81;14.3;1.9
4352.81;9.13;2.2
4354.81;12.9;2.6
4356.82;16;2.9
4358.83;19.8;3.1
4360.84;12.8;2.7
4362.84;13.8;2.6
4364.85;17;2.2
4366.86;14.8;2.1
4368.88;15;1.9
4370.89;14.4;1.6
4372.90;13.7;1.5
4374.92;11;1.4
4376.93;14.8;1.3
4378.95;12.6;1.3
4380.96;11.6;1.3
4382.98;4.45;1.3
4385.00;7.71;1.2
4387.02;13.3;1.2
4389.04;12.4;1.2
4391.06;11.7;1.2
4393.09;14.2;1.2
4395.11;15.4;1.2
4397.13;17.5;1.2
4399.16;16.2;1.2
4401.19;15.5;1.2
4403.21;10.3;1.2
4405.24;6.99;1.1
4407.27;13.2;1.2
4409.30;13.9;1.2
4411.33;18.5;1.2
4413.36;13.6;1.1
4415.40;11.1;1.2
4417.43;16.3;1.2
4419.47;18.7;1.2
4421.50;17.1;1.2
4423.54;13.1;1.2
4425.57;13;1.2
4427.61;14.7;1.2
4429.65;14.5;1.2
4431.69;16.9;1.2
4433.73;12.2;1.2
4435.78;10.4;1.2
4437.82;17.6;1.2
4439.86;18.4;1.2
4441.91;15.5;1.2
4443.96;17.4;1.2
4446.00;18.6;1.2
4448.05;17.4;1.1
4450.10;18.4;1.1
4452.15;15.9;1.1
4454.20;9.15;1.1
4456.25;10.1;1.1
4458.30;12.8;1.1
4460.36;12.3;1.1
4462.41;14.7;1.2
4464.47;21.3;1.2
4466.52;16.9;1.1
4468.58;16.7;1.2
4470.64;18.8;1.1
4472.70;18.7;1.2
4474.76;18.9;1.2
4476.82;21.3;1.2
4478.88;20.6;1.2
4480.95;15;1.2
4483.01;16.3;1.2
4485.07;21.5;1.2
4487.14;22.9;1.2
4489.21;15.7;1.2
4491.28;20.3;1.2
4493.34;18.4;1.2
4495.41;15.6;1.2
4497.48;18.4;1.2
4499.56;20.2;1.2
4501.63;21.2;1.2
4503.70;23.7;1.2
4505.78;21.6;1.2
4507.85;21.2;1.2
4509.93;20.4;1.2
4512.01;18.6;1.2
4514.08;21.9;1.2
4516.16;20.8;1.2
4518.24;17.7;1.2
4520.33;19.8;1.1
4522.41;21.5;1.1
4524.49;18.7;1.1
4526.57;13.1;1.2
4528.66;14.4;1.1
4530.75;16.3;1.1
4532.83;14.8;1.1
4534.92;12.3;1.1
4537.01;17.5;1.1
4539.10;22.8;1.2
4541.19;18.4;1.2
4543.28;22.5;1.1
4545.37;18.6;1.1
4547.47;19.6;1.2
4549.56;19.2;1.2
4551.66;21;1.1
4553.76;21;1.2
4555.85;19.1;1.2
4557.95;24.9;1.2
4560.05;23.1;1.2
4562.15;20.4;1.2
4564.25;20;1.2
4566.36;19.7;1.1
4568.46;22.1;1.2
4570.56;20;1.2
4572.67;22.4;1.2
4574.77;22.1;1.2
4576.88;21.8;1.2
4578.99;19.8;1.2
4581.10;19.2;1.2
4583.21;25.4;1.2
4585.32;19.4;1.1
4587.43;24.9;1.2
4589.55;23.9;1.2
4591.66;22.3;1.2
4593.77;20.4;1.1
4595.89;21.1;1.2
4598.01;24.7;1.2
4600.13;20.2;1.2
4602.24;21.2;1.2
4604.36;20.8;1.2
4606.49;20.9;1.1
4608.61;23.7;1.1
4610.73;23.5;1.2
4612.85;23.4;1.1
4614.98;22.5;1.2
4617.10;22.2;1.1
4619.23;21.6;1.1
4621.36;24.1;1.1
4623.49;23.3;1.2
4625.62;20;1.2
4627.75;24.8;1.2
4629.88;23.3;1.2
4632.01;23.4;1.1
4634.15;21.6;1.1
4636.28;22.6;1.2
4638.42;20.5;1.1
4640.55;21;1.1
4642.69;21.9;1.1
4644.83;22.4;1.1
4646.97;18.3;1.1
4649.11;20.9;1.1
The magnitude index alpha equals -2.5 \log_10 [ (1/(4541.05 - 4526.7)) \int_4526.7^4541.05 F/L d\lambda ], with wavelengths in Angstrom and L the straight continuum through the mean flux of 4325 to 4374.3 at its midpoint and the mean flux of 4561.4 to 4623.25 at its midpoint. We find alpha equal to 0.22 mag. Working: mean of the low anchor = 14.1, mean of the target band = 16.3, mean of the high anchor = 21.9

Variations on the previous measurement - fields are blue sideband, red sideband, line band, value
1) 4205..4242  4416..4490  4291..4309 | 0.257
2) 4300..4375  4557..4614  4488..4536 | 0.036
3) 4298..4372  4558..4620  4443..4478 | 0.053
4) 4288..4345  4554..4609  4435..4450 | -0.029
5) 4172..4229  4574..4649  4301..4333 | 0.139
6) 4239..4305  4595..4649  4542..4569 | -0.061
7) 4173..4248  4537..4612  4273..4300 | 0.277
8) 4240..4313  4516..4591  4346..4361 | -0.177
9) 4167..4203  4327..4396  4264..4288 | 0.214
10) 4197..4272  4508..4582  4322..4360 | -0.077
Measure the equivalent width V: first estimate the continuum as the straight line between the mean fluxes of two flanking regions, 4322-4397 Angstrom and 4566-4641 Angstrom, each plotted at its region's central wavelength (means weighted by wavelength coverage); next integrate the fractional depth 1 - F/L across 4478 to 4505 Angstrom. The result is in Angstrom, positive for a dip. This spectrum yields -1.8 Angstrom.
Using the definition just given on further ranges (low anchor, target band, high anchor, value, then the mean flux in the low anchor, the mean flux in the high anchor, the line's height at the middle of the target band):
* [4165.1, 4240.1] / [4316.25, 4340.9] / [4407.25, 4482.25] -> -1.0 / 9.28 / 15.8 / 12.7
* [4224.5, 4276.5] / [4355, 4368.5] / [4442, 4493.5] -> -2.7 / 8.48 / 17.2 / 12.9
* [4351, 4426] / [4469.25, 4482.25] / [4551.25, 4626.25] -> -1.2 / 13.6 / 21.9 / 17.2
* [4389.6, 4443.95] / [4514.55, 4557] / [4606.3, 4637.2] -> 1.8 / 14.5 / 22.8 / 19.3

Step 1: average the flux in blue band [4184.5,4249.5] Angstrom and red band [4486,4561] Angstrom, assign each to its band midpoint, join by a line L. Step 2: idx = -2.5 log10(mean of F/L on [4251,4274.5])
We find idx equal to 0.21 mag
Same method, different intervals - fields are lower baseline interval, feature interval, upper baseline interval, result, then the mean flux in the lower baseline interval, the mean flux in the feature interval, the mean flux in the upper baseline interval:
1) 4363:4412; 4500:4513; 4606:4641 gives -0.18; 13.1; 21.1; 22.6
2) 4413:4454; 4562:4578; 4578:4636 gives -0.01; 15.4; 21.1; 22.3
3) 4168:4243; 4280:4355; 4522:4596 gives 0.13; 9.29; 11.4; 20.1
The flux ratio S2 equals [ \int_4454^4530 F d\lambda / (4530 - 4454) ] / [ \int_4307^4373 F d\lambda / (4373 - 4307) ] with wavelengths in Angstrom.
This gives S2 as 1.36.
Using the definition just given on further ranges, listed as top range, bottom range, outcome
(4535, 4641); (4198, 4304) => 2.39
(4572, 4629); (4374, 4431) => 1.66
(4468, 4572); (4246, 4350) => 1.82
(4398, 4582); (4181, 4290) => 1.91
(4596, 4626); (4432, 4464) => 1.50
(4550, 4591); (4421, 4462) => 1.46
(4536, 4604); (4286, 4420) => 1.69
